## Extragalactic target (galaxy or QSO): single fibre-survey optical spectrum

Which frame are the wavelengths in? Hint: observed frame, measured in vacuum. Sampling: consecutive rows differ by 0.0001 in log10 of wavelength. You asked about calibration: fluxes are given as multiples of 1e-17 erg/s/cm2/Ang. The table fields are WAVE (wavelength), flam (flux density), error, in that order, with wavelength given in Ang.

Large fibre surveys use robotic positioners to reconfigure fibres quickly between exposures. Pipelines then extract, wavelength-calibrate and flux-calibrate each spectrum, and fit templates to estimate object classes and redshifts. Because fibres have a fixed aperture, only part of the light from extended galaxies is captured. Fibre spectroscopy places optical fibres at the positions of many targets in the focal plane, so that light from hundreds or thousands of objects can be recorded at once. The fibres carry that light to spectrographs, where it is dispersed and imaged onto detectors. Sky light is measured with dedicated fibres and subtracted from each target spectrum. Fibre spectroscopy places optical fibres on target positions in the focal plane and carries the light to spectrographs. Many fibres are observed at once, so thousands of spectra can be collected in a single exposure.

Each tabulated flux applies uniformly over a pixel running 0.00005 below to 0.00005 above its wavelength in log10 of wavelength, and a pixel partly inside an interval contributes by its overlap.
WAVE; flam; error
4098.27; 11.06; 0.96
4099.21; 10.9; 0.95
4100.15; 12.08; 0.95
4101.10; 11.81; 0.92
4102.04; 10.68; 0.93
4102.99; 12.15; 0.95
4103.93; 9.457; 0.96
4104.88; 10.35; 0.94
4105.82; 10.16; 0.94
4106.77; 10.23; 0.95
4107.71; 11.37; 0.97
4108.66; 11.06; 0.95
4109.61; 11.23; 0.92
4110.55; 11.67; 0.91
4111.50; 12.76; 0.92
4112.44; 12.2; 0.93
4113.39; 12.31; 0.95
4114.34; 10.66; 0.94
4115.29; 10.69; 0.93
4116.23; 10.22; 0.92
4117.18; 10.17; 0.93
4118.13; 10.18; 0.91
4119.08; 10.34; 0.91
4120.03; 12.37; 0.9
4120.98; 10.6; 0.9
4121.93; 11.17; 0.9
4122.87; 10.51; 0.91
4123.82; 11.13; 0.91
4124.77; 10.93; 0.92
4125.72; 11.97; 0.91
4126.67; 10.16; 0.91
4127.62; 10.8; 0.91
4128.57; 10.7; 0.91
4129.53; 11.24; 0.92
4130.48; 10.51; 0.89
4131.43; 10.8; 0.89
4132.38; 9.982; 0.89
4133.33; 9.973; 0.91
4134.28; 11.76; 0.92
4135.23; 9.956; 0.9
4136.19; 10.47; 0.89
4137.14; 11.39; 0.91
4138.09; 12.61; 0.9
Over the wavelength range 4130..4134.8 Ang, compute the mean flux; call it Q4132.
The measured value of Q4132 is 10.6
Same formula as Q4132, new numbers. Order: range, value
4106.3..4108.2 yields 10.8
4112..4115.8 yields 11.4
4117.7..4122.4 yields 10.9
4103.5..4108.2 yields 10.3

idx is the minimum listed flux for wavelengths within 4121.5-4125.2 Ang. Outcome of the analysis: 10.51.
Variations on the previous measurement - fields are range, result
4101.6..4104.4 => 9.457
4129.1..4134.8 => 9.973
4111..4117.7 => 10.17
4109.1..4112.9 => 11.23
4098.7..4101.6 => 10.9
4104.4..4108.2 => 10.16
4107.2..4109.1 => 11.06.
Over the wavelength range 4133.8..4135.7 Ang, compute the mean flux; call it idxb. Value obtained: 10.9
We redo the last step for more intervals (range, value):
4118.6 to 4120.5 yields 11.3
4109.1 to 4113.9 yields 12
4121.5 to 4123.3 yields 10.9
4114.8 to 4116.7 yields 10.5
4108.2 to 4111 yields 11.3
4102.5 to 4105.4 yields 10.6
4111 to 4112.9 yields 12.5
